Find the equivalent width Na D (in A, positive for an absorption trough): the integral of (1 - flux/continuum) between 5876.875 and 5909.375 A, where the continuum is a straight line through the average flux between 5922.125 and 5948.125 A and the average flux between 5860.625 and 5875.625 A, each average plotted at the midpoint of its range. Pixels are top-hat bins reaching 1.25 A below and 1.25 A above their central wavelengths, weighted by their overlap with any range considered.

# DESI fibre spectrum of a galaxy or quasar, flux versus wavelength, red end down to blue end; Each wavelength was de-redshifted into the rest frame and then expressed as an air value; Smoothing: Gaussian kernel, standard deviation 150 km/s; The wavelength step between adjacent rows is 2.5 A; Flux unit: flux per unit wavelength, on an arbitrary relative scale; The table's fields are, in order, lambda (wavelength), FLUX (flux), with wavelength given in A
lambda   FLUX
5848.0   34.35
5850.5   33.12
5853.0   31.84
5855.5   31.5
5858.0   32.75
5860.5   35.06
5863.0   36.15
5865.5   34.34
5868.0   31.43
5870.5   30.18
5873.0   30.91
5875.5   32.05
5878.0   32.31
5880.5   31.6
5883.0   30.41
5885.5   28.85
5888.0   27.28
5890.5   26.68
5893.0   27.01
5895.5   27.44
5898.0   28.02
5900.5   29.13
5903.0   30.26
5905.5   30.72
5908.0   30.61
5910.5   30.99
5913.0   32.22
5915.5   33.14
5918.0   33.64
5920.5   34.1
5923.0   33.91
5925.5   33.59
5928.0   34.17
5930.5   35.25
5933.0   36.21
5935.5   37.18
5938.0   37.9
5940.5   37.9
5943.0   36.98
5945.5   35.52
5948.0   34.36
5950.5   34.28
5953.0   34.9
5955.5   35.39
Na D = 4.4 A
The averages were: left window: 32.7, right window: 35.8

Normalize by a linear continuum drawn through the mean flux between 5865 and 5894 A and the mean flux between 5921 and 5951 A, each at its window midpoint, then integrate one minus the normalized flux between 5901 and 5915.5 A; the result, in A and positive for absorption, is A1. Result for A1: 0.8 A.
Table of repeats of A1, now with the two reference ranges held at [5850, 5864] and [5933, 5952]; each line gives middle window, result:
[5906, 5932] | 1.7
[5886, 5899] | 2.7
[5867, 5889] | 2.3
